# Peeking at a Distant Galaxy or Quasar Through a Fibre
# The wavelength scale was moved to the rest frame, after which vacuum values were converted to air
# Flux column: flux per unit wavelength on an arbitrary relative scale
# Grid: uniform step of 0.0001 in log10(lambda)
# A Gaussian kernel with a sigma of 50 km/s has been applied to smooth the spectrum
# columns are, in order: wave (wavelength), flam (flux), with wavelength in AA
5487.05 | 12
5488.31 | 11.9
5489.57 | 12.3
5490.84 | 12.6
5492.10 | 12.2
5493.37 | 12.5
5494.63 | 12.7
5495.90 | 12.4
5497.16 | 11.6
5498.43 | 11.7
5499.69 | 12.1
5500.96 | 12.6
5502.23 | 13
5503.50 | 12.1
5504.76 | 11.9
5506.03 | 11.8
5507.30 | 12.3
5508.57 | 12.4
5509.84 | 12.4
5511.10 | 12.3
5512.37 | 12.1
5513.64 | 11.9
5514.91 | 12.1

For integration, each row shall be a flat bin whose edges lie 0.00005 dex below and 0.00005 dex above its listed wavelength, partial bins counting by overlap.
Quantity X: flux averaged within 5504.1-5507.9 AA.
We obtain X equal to 12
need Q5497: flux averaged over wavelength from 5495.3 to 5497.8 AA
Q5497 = 12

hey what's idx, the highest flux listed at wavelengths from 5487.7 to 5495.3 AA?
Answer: 12.7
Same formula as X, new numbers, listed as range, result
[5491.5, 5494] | 12.3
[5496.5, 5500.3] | 11.8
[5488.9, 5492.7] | 12.4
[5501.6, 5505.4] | 12.3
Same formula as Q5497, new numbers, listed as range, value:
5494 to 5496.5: 12.5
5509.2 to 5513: 12.3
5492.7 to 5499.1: 12.2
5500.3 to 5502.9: 12.7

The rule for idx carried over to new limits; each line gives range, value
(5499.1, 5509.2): 13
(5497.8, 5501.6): 12.6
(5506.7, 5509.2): 12.4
